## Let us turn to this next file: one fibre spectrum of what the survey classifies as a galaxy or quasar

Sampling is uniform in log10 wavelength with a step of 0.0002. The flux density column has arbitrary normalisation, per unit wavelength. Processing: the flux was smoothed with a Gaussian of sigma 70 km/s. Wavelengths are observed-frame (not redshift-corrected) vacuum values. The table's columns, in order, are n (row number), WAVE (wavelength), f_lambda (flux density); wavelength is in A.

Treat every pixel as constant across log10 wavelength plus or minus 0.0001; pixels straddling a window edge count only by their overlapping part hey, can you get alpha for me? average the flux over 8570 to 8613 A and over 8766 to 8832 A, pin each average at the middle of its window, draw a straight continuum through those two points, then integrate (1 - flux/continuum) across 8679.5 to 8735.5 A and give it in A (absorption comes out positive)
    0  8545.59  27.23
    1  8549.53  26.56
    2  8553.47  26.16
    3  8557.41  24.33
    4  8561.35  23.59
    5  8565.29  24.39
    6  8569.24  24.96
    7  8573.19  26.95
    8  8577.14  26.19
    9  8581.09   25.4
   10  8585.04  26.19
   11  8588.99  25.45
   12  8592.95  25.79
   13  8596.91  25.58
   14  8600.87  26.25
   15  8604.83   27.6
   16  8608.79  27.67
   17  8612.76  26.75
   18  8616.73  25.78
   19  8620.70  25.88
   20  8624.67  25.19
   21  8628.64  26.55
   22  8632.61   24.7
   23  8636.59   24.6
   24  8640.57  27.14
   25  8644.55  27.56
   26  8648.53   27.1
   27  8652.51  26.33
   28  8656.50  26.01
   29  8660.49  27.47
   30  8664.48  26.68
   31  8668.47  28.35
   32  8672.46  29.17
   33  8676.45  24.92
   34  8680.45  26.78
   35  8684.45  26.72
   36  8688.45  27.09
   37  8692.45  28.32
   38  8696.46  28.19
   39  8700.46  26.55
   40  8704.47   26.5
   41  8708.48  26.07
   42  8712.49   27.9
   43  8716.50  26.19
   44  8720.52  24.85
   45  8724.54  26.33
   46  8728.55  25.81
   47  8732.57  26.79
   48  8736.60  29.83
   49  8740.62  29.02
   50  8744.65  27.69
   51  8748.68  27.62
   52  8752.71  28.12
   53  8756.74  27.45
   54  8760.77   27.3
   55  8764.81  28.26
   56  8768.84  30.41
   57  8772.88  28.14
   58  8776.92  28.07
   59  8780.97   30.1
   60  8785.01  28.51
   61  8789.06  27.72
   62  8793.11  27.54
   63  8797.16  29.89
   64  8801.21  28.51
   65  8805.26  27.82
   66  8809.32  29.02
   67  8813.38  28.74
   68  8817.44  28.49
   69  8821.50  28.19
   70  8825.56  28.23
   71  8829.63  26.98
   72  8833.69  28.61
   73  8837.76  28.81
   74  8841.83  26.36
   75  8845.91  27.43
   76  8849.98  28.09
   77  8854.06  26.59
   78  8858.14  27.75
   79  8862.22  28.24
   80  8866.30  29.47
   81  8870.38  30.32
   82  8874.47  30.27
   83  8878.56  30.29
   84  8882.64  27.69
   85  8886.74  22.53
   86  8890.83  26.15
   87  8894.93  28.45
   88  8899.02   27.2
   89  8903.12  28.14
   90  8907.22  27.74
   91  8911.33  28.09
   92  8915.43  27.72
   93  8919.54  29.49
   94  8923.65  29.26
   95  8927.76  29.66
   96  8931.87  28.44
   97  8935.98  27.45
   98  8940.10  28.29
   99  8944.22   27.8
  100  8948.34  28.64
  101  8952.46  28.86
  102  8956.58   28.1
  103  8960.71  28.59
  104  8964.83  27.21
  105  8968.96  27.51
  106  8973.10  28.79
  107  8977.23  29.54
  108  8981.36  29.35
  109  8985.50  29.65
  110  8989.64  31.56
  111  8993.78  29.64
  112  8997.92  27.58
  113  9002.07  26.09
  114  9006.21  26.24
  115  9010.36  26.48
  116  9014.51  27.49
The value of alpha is 1.6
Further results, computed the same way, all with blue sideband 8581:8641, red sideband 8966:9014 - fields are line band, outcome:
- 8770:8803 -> -1.8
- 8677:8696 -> -0.5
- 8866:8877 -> -1.0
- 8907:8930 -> -0.7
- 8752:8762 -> -0.2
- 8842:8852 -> 0.0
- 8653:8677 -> -0.8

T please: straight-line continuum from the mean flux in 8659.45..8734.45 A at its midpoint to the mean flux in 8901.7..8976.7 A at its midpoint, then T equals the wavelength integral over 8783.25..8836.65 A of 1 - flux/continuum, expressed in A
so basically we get -1.50 A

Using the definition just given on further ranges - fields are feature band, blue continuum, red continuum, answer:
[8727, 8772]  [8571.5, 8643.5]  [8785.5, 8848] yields -0.90 A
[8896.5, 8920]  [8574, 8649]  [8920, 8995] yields 0.38 A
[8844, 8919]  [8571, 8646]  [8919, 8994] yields 0.80 A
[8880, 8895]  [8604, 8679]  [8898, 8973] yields 1.03 A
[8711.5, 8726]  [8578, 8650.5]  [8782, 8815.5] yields 0.68 A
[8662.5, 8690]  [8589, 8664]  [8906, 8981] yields -0.47 A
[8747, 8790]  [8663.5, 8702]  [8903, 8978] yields -1.08 A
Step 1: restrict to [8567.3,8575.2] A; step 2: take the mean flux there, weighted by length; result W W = 25.9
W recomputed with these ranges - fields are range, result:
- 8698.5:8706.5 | 26.5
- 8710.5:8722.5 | 26.3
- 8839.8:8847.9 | 26.9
